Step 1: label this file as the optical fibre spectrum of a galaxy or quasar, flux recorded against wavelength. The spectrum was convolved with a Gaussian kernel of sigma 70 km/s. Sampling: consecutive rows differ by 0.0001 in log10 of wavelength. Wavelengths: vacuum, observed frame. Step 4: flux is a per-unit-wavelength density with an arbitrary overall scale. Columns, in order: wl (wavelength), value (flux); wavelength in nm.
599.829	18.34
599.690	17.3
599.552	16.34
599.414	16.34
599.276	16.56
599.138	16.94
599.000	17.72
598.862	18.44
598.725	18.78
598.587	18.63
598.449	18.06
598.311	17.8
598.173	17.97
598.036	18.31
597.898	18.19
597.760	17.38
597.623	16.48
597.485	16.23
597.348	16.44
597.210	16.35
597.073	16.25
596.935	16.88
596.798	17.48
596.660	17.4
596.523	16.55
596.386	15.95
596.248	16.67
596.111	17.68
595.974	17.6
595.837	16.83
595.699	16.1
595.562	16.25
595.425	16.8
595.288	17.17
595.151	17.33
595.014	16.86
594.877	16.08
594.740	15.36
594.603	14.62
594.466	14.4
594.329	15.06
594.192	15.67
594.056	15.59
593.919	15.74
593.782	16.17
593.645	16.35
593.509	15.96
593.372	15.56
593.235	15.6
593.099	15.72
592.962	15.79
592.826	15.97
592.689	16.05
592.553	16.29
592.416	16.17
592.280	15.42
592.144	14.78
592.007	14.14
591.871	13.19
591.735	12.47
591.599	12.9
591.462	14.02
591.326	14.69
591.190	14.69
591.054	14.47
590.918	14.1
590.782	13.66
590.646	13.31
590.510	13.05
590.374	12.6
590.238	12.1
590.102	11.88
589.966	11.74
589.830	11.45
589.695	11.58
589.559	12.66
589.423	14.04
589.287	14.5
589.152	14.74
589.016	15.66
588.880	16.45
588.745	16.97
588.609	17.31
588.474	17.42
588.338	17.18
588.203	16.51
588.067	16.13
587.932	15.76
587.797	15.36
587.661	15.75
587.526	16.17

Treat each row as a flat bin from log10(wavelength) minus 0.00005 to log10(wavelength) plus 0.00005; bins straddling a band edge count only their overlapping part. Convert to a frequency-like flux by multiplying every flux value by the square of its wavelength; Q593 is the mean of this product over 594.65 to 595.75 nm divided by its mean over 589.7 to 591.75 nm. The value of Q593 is 1.3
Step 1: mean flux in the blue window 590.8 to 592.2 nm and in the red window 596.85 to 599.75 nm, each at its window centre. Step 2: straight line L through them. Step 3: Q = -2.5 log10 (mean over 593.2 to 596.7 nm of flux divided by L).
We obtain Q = -0.04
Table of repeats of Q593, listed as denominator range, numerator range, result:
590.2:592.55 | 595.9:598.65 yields 1.26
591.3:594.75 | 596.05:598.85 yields 1.16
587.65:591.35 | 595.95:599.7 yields 1.23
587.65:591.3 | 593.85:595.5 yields 1.12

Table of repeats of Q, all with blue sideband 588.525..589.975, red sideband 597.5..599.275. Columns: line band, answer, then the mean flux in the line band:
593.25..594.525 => 0.035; 15.6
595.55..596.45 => 0.011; 16.7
